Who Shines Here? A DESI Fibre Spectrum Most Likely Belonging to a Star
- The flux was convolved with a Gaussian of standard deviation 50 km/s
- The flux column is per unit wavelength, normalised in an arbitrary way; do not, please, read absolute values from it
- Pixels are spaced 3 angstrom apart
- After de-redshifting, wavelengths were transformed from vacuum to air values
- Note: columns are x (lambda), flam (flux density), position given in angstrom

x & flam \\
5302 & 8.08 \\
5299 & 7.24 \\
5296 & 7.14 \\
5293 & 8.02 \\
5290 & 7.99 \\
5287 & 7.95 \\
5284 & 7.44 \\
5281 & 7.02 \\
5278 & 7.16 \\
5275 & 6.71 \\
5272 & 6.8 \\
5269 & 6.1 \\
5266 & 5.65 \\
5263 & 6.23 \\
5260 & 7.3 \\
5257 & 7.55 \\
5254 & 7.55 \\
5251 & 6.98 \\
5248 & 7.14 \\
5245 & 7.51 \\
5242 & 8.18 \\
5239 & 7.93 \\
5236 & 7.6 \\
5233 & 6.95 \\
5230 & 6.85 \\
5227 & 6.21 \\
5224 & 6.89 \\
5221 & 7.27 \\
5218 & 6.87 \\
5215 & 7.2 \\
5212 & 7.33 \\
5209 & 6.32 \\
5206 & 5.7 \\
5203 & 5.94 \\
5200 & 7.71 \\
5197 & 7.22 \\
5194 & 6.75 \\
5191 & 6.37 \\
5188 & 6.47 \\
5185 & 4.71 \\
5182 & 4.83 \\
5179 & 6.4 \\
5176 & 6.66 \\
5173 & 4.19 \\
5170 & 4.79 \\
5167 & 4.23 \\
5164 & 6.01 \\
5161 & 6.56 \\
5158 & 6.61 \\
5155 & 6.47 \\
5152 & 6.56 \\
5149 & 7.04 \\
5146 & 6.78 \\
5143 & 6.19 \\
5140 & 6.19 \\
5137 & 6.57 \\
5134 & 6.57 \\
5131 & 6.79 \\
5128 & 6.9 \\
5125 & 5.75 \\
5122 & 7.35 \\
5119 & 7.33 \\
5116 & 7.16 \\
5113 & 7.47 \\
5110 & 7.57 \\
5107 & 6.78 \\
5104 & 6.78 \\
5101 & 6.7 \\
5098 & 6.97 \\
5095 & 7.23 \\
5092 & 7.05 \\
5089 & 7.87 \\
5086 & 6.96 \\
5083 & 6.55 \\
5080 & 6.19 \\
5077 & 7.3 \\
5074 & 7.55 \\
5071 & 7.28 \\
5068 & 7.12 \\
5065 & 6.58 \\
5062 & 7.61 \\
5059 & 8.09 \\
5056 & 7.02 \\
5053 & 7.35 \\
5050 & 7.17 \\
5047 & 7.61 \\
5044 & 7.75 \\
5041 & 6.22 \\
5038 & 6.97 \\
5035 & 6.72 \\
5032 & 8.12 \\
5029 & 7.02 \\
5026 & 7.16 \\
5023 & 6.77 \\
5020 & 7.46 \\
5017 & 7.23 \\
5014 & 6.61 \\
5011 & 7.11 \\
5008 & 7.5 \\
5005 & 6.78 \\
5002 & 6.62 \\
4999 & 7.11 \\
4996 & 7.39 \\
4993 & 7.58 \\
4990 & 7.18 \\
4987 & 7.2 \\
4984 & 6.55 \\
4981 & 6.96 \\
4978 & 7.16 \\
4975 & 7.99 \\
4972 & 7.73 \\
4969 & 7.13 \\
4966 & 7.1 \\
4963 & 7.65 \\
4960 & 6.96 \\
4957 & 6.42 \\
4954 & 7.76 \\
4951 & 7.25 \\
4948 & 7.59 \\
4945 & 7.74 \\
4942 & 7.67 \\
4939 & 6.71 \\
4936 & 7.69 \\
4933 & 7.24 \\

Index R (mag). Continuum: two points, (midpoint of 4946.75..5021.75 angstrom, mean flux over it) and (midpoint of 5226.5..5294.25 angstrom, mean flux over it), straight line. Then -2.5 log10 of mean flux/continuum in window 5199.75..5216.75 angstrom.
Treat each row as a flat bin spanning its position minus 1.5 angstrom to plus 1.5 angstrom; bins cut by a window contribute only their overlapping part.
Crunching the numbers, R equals 0.09 mag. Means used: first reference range 7.2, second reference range 7.18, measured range 6.63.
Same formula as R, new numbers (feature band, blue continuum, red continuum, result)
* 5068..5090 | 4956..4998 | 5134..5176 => -0.084 mag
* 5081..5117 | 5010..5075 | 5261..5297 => 0.013 mag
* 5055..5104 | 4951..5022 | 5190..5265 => 0.000 mag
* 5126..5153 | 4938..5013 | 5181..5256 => 0.058 mag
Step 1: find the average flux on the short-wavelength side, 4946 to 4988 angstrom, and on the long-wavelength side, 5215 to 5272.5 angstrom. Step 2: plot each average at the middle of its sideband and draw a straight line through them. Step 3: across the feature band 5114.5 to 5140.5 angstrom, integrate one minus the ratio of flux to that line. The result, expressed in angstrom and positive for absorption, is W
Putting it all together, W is 1.4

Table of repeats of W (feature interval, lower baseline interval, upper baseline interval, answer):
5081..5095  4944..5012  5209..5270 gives 0.1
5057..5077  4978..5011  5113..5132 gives -1.0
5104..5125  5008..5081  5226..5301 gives 0.1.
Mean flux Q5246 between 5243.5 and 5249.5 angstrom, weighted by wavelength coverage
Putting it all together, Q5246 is 7.33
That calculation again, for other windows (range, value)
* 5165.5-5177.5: 4.97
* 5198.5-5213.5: 6.6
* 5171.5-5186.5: 5.36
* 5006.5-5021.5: 7.18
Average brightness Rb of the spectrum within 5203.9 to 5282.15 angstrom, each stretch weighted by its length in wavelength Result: 6.95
